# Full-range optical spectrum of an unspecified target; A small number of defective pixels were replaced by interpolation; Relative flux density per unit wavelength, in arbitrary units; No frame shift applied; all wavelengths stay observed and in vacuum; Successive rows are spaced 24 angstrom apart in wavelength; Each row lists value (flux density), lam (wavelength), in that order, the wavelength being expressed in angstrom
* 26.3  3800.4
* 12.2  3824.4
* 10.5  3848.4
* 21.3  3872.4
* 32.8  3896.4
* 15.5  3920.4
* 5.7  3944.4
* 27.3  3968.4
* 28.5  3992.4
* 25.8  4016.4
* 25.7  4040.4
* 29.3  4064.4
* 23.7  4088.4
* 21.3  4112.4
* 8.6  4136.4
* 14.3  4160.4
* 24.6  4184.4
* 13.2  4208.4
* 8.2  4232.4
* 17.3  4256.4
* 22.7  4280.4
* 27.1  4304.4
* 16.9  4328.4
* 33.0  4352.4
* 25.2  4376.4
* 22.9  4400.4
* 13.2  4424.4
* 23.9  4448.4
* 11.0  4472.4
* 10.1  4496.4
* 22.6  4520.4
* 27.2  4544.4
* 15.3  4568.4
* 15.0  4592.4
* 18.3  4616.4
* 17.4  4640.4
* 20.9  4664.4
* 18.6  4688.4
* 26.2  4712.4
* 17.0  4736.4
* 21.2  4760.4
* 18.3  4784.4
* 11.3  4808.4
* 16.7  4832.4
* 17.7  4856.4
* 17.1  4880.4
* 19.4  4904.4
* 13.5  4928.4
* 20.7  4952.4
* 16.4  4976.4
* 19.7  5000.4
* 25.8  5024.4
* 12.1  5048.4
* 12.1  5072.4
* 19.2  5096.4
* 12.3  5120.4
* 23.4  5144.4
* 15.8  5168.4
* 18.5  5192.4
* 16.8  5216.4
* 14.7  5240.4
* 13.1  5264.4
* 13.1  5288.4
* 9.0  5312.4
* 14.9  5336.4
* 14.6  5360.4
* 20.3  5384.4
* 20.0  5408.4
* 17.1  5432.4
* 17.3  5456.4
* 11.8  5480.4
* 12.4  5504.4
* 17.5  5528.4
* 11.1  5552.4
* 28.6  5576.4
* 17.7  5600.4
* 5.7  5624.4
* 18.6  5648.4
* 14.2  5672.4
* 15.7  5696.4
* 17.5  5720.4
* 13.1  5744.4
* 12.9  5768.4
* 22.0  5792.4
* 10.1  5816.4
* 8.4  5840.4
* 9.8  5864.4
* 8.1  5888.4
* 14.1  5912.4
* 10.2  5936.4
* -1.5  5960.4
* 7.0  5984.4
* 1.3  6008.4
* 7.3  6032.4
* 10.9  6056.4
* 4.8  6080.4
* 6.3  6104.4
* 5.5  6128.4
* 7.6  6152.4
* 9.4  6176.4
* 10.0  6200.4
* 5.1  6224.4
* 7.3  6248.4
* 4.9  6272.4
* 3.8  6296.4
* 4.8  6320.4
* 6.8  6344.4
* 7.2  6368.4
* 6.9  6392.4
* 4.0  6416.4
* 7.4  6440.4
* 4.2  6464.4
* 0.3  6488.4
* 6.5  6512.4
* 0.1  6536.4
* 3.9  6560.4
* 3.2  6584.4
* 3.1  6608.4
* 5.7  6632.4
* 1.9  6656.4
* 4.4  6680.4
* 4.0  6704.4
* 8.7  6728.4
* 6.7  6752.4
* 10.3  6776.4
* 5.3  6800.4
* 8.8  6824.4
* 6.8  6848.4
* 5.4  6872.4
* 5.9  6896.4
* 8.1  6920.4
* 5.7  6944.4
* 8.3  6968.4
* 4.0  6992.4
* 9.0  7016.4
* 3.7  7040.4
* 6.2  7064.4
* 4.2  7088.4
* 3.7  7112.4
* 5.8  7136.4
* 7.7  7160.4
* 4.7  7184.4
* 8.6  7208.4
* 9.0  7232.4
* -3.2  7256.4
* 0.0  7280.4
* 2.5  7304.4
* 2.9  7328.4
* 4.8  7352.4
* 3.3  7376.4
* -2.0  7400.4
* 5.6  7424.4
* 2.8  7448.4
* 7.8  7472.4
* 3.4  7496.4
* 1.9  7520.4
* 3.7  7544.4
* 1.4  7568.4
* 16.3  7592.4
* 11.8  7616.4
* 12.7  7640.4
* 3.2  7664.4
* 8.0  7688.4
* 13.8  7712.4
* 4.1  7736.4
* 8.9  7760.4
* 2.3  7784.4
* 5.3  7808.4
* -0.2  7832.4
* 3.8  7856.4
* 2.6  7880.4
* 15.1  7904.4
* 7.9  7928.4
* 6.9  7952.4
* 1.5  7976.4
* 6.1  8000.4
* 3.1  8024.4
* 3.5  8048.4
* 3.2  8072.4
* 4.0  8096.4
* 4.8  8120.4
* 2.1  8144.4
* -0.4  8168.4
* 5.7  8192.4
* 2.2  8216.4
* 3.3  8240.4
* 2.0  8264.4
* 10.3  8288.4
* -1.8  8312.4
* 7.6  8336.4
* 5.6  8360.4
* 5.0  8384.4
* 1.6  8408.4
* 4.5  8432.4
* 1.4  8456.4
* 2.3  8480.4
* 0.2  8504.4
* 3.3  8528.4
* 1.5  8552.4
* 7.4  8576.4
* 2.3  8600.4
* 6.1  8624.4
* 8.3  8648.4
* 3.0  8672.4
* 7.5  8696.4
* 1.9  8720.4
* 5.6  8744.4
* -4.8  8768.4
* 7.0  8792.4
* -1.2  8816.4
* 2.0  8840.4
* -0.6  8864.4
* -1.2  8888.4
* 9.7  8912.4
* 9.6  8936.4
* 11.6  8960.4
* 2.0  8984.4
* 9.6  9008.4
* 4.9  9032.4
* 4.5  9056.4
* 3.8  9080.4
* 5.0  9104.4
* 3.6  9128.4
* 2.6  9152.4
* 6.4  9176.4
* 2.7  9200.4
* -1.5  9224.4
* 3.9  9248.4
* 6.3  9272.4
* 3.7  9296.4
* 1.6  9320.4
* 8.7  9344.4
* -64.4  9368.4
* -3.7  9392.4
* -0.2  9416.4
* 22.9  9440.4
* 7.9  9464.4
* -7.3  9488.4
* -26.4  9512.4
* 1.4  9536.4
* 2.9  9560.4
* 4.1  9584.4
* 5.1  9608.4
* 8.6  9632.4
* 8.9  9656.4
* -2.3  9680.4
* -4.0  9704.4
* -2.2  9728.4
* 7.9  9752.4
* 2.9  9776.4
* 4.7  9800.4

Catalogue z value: 1.40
